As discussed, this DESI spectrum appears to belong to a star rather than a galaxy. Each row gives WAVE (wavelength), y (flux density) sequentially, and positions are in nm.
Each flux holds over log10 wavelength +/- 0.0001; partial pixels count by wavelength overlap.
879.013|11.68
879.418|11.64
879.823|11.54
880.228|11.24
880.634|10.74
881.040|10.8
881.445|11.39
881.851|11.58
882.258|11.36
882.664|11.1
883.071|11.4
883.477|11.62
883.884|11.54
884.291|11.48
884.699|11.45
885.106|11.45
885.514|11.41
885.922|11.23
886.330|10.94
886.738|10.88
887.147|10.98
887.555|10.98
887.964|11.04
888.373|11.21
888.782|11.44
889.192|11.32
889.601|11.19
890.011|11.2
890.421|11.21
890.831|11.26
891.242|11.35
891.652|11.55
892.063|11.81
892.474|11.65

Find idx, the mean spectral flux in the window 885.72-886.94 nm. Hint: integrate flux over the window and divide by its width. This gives 11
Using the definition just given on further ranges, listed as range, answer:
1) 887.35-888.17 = 11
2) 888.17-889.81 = 11.3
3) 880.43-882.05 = 11.1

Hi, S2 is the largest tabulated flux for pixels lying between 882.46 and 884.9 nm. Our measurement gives 11.62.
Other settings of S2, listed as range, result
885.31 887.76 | 11.41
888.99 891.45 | 11.35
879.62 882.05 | 11.58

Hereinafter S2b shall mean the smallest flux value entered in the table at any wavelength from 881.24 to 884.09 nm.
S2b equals 11.1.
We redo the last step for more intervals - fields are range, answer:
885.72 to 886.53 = 10.94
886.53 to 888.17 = 10.88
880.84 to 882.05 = 10.8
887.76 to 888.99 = 11.04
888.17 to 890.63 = 11.19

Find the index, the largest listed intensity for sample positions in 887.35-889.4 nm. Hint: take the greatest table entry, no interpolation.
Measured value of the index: 11.44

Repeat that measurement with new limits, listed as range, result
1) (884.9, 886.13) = 11.45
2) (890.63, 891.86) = 11.55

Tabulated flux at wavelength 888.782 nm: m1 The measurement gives 11.44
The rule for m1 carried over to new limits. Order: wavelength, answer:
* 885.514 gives 11.41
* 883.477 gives 11.62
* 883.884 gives 11.54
